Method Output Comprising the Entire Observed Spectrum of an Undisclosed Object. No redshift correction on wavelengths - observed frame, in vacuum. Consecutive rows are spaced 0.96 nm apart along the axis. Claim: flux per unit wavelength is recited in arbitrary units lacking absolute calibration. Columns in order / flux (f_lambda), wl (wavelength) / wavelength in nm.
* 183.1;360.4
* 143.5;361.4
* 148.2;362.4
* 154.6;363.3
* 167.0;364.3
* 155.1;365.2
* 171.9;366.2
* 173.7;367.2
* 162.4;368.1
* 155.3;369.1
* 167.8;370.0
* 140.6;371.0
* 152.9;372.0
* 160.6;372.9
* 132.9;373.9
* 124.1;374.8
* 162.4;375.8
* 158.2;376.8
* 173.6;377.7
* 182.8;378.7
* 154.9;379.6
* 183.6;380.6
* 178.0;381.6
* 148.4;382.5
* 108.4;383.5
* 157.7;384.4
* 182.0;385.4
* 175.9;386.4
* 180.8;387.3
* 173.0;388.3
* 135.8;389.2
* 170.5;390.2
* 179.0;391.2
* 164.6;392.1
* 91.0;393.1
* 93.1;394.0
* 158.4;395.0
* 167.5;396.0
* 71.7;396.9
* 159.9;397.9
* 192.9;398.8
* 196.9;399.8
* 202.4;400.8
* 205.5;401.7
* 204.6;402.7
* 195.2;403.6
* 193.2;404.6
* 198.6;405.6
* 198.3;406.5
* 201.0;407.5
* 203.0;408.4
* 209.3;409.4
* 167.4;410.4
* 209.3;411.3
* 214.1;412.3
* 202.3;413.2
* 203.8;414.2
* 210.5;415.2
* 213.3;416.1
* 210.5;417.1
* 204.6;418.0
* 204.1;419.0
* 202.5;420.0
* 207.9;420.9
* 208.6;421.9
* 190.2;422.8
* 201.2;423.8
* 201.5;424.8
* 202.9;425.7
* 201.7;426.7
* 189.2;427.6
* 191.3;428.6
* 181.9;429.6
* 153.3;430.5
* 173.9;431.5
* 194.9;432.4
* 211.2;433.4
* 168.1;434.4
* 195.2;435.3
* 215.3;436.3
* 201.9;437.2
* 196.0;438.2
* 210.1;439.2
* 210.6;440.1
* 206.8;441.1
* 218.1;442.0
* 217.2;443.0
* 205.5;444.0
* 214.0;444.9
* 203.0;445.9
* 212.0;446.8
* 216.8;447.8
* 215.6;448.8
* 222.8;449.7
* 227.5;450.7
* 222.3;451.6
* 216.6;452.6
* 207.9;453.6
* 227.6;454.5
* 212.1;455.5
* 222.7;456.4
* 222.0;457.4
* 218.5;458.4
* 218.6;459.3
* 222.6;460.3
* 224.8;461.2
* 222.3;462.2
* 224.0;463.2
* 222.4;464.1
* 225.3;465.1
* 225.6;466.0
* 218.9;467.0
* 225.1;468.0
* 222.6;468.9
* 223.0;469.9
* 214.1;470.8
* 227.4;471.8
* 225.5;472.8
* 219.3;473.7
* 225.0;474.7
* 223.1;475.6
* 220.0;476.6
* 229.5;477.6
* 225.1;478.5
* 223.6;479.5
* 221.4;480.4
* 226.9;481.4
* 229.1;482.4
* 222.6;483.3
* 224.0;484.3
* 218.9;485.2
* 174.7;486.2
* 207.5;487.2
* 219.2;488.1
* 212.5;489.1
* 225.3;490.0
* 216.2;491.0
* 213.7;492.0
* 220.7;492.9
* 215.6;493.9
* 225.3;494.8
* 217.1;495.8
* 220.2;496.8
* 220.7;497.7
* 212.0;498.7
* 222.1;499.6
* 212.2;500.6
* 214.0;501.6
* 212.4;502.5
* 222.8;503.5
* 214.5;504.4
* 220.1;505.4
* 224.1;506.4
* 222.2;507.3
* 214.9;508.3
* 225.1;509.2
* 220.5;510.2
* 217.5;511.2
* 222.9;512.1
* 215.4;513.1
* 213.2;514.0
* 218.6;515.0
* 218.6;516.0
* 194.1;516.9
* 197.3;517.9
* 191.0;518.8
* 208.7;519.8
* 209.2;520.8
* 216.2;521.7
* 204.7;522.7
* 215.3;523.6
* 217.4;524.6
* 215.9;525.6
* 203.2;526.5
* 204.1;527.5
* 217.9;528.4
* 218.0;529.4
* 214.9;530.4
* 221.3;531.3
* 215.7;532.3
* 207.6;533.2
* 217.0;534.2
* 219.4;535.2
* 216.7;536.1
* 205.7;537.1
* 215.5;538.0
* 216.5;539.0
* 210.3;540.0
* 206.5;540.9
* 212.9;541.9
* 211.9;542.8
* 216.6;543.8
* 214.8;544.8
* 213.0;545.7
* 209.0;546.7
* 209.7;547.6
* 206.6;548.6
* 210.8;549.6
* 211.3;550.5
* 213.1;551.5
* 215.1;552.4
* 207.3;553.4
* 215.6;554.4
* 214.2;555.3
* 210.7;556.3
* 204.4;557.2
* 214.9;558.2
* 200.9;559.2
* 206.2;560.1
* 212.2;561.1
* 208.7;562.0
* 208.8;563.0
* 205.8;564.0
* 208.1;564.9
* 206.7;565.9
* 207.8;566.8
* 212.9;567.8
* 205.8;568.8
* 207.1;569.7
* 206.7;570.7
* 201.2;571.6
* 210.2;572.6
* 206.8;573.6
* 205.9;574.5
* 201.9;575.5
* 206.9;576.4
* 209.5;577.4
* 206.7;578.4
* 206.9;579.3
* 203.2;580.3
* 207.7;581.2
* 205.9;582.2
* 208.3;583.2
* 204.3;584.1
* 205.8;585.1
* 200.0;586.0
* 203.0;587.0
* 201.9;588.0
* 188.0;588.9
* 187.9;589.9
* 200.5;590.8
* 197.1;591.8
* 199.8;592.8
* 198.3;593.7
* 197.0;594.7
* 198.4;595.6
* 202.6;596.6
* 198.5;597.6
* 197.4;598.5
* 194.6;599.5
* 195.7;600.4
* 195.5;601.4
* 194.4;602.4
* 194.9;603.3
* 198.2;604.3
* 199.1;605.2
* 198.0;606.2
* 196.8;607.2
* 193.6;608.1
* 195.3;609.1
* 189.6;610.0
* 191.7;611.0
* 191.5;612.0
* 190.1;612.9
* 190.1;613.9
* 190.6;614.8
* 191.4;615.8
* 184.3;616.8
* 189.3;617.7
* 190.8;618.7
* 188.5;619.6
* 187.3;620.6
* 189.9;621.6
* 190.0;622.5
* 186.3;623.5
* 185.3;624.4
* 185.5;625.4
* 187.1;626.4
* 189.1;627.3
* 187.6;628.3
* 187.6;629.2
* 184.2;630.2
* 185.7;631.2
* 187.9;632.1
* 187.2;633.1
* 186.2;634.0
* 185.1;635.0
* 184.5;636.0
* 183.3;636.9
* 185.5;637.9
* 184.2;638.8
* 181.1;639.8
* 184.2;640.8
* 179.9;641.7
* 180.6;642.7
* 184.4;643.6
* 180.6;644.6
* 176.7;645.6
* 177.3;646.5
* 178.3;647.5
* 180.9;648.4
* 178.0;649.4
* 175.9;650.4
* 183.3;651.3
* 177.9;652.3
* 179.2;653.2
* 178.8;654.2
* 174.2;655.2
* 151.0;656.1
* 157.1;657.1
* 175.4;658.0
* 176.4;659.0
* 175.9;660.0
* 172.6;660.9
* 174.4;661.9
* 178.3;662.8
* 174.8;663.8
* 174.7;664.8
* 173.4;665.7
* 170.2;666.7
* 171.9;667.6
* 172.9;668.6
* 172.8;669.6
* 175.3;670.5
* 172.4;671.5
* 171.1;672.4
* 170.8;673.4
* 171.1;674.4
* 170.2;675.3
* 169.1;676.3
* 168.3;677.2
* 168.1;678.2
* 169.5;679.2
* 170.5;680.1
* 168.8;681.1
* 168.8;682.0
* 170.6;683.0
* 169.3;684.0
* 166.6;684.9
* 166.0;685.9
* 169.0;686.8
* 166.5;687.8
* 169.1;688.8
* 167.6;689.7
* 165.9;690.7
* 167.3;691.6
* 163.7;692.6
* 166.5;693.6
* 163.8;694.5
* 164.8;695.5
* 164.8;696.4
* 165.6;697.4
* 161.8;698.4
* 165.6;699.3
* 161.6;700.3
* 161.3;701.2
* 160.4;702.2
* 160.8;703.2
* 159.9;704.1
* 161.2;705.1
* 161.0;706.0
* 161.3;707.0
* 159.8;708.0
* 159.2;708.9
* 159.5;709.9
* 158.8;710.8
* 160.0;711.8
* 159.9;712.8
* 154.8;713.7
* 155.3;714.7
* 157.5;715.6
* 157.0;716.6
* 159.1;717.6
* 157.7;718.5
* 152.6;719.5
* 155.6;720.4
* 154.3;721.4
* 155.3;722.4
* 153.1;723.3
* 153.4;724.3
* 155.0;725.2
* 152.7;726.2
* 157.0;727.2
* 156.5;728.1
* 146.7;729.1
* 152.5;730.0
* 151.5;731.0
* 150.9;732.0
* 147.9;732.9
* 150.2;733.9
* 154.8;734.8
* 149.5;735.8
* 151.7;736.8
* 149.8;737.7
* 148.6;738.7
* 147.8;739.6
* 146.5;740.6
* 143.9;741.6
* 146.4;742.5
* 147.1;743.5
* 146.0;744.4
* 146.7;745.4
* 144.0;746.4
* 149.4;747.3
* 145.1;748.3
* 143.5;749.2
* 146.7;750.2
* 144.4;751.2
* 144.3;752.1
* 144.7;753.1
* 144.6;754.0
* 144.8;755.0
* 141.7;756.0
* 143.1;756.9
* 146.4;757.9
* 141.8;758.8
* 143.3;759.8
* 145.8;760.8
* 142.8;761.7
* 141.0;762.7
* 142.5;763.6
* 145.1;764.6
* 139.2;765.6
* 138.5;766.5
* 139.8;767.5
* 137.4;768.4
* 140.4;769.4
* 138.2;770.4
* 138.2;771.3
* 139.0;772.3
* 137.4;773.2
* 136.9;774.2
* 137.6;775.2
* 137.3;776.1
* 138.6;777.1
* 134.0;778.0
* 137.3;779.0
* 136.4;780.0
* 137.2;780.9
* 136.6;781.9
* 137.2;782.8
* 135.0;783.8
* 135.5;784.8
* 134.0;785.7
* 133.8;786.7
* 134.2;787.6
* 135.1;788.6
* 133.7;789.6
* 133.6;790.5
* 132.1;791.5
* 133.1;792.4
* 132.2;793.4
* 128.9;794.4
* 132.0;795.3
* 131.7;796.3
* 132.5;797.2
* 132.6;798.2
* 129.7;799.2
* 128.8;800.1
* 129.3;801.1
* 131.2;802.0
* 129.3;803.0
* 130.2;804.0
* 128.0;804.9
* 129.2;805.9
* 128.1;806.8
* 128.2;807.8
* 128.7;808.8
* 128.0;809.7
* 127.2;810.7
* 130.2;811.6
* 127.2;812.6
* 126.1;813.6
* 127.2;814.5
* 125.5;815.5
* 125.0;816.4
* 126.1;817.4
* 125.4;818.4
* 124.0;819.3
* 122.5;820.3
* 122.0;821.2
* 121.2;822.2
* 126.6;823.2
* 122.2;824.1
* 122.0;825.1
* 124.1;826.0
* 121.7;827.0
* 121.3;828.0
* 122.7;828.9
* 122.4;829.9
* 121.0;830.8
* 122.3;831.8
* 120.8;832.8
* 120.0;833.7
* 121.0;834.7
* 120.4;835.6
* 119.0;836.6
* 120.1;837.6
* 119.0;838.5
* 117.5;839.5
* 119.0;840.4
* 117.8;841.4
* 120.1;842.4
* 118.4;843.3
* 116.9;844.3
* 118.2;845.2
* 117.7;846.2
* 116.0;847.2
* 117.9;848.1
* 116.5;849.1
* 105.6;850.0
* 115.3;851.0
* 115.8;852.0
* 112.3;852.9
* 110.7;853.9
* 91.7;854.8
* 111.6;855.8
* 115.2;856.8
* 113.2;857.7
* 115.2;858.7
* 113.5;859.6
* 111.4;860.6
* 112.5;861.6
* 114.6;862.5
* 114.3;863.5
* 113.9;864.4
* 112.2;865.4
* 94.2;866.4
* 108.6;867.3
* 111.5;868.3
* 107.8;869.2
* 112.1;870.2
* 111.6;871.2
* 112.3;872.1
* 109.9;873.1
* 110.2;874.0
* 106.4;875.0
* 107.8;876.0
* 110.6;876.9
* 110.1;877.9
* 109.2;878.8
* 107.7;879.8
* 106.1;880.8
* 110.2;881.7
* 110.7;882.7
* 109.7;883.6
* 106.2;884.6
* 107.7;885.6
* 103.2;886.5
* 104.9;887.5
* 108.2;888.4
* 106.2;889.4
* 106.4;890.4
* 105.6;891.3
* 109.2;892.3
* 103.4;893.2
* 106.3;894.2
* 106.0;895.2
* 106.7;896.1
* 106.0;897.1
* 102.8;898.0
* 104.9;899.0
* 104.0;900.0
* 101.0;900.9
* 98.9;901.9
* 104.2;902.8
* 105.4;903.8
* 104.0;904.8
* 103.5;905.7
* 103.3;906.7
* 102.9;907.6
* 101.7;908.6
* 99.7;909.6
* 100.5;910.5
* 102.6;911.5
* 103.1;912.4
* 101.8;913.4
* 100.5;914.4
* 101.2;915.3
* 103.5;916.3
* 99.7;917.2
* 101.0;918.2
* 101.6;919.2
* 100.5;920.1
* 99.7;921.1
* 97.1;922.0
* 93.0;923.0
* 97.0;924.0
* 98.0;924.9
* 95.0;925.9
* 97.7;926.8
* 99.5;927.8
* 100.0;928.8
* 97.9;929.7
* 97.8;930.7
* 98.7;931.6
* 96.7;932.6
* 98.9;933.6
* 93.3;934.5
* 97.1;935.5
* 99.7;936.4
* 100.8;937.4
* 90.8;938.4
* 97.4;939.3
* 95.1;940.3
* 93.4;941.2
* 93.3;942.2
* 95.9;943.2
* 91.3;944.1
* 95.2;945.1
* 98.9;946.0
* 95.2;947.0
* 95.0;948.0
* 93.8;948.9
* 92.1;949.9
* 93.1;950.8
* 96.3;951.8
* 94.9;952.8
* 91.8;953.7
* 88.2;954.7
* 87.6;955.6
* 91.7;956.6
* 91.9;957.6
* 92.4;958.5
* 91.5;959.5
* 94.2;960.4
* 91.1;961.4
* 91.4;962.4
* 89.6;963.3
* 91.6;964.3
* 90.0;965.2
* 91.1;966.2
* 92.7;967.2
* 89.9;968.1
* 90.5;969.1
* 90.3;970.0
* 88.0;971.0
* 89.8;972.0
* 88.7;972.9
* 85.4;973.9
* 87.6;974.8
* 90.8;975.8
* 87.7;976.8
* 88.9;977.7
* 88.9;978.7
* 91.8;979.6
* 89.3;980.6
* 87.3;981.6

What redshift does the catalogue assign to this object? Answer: 0.00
